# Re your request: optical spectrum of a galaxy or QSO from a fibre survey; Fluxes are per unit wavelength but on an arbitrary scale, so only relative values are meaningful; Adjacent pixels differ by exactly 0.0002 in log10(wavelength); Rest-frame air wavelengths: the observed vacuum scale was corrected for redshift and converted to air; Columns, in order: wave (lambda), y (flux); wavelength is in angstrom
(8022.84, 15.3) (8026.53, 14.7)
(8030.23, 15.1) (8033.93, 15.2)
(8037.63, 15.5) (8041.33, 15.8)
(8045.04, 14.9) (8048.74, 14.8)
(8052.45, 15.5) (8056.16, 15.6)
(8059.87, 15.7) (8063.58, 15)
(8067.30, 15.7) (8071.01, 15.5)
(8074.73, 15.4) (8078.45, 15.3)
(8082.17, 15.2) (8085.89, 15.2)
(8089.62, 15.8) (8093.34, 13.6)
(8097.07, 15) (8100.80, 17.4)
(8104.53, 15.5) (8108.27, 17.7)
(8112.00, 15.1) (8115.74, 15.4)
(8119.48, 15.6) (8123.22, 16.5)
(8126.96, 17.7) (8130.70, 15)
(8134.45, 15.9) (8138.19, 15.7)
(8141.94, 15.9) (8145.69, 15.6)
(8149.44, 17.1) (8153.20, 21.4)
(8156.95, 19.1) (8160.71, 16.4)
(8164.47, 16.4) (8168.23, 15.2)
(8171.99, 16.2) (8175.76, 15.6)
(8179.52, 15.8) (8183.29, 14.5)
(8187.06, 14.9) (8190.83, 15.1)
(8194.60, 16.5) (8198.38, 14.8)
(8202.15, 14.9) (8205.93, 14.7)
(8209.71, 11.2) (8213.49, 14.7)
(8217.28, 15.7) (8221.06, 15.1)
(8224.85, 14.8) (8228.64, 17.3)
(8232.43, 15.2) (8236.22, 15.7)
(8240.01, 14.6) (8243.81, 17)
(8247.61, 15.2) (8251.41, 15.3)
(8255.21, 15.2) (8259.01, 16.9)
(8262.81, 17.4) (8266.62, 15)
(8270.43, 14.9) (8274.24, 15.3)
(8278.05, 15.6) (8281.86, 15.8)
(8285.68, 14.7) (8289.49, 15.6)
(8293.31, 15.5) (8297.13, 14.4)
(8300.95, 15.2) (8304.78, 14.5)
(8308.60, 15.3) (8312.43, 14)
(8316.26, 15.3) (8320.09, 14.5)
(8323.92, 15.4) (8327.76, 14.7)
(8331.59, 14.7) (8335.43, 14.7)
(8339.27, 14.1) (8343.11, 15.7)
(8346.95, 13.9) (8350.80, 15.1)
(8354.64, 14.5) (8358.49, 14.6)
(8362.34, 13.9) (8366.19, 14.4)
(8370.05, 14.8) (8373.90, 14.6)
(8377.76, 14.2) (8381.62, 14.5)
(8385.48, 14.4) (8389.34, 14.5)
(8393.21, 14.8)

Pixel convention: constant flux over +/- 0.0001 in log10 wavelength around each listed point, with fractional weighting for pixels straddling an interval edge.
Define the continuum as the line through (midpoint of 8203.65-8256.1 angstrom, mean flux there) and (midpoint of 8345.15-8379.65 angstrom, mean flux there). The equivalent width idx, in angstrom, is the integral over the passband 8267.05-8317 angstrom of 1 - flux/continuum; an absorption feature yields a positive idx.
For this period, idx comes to -0.9 angstrom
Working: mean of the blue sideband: 15.1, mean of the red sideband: 14.4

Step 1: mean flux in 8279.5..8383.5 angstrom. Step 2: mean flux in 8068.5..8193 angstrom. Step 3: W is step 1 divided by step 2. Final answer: 0.92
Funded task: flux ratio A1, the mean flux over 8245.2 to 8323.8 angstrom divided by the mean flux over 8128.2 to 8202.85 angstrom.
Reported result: 0.9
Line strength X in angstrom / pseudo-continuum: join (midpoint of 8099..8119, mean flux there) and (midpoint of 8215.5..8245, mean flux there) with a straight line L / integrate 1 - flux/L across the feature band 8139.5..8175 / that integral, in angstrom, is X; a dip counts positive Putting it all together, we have -2.2 angstrom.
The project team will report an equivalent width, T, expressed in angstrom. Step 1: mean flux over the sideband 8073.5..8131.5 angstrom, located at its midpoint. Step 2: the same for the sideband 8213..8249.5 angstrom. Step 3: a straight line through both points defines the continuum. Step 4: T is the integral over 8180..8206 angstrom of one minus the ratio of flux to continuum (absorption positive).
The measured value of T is 0.8 angstrom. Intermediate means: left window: 15.7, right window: 15.6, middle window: 15.1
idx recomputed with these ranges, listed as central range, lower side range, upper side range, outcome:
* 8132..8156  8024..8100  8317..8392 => -3.0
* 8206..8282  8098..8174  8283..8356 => 0.8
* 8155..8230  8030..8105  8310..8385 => -2.0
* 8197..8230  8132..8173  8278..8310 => 2.7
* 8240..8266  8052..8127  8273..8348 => -1.5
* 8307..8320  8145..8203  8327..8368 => 0.1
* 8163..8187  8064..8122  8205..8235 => -0.7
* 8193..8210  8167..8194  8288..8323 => 0.7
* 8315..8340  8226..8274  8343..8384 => 0.2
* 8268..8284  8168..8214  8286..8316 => -0.5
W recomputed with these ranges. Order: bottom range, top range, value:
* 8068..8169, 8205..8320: 0.94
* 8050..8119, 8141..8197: 1.05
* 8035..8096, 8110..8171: 1.08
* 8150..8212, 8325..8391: 0.92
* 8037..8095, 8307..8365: 0.96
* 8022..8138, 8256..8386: 0.96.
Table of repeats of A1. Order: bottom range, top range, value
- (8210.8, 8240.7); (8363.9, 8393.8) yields 0.95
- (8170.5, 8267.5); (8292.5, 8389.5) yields 0.95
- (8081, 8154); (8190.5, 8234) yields 0.93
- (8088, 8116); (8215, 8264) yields 1.00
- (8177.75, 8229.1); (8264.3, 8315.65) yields 1.01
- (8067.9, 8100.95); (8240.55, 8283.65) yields 1.03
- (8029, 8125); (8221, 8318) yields 0.99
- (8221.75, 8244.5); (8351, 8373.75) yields 0.93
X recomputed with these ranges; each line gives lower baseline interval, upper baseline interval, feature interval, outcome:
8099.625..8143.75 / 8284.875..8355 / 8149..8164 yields -2.4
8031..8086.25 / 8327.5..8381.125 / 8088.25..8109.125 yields -0.7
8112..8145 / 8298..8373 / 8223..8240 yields -0.4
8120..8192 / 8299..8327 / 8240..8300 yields -1.1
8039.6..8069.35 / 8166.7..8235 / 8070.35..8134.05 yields -1.7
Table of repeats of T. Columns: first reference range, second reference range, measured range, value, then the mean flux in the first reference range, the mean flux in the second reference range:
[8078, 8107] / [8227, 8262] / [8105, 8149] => -1.4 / 15.4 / 15.9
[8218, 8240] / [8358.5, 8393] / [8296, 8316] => 0.3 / 15.5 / 14.4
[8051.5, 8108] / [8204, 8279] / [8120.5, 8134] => -0.7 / 15.5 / 15.3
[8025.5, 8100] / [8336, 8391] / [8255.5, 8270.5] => -1.4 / 15.3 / 14.5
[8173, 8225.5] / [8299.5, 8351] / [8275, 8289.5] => -0.6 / 14.9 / 14.8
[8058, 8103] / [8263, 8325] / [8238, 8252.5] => -0.3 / 15.4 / 15.1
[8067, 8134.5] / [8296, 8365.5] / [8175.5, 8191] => 0.2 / 15.7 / 14.7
